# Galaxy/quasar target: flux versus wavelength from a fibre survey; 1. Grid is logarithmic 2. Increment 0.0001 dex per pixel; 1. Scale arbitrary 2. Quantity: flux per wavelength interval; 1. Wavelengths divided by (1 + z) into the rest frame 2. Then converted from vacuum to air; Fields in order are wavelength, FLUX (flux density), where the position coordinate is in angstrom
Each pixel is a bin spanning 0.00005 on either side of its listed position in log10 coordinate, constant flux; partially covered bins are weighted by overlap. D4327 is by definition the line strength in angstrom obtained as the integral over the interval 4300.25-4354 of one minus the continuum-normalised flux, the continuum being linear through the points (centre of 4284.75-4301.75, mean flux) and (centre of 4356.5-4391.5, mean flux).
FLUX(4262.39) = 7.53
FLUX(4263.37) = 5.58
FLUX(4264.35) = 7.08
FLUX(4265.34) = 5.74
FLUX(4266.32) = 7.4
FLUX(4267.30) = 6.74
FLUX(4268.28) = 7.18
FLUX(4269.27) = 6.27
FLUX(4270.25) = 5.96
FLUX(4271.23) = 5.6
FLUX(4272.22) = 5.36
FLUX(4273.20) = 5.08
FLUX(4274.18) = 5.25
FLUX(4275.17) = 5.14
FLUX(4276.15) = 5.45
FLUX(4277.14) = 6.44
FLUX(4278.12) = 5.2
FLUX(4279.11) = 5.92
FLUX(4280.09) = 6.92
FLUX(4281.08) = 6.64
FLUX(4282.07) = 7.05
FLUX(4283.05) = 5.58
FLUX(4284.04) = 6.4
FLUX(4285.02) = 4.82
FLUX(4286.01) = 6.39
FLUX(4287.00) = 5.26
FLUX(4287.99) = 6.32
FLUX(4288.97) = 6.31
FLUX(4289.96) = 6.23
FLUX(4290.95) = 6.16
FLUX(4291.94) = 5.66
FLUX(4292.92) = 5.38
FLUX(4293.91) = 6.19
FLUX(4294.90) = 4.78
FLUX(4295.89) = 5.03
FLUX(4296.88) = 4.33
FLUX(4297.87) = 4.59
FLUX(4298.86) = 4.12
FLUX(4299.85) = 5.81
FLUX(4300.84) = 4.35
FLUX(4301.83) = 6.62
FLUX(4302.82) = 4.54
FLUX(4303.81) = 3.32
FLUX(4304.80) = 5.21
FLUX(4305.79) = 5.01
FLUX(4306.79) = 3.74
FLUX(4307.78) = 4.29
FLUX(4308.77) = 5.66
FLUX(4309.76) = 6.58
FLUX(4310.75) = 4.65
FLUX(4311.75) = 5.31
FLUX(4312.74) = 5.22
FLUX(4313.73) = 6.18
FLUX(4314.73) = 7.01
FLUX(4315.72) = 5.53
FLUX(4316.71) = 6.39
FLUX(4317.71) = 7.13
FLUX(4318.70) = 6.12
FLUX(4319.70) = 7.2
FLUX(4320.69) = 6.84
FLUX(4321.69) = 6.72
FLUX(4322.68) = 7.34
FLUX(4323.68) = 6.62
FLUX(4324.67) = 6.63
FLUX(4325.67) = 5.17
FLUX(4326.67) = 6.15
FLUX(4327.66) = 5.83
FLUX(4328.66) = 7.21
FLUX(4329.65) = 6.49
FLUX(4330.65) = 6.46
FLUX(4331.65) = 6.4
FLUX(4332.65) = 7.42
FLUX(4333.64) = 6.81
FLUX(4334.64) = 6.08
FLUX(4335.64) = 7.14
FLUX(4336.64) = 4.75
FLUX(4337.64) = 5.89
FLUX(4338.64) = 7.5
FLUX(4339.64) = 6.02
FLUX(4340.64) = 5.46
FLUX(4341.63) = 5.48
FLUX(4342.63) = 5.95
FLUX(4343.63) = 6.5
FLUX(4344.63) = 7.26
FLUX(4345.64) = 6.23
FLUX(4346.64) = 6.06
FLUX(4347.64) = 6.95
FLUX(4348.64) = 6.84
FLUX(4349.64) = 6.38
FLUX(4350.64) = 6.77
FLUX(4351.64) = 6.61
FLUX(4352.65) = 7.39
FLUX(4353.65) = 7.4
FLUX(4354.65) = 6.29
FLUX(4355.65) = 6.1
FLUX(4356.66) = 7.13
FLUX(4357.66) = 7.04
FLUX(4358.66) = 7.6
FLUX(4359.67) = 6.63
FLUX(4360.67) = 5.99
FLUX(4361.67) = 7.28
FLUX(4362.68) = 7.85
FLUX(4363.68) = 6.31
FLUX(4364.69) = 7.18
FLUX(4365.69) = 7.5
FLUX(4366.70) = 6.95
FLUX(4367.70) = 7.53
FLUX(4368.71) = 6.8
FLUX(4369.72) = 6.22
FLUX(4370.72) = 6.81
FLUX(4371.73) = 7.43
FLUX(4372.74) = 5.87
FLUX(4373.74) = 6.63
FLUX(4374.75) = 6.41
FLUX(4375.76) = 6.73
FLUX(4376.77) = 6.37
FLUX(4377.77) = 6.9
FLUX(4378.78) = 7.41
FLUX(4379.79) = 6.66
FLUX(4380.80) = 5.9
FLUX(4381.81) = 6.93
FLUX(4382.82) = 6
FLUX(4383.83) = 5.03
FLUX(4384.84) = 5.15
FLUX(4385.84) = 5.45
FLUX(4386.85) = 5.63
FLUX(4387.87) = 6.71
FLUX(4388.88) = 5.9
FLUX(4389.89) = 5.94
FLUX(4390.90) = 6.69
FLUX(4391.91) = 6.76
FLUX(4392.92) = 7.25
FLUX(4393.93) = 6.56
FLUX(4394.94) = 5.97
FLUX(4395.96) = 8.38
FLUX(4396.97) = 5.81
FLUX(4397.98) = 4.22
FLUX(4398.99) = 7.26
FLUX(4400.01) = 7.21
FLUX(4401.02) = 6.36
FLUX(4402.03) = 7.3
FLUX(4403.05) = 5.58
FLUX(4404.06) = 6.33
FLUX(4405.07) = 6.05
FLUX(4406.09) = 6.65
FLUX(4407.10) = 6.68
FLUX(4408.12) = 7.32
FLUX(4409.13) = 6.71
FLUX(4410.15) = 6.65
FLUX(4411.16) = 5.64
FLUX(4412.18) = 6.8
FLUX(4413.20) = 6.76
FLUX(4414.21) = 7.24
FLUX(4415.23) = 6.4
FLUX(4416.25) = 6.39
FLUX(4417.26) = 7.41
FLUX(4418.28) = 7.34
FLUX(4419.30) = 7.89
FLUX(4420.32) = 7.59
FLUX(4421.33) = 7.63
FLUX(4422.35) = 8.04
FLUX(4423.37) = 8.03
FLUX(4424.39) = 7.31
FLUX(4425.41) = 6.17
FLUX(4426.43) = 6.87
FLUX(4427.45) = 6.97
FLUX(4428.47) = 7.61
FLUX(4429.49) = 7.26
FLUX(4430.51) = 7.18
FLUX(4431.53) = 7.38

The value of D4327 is -1.8 angstrom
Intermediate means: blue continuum 5.43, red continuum 6.58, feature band 6.12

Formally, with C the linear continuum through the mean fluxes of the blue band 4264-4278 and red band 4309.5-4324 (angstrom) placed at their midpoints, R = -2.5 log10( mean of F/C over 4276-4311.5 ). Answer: 0.13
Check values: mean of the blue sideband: 6.02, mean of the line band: 5.47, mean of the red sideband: 6.31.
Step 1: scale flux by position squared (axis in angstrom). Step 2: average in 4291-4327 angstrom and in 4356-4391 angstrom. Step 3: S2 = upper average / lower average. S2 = 1.21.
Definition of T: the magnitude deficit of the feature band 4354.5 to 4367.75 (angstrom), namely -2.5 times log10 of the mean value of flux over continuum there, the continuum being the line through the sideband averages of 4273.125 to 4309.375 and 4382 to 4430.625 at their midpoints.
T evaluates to -0.13 mag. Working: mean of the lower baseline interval 5.44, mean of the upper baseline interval 6.67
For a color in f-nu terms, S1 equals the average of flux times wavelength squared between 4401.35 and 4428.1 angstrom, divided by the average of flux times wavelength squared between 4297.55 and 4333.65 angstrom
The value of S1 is 1.24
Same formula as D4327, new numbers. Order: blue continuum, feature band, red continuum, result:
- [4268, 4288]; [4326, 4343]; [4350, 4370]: 0.82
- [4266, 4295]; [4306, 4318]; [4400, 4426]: 1.16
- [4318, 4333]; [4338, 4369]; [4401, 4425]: -0.23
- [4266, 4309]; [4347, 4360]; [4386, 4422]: -1.40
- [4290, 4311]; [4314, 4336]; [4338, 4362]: -2.78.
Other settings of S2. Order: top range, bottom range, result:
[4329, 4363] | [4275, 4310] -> 1.23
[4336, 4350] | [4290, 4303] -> 1.22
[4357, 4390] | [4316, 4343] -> 1.05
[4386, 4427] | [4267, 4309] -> 1.28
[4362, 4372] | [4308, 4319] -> 1.22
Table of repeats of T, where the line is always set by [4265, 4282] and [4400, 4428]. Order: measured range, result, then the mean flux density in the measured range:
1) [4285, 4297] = 0.09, 5.67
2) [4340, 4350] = 0.03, 6.31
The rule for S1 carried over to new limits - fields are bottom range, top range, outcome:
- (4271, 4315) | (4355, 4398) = 1.25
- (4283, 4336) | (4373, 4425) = 1.18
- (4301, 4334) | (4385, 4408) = 1.11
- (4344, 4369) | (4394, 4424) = 1.01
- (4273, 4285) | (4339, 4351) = 1.11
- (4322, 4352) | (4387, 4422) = 1.07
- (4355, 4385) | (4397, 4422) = 1.02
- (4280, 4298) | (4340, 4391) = 1.17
